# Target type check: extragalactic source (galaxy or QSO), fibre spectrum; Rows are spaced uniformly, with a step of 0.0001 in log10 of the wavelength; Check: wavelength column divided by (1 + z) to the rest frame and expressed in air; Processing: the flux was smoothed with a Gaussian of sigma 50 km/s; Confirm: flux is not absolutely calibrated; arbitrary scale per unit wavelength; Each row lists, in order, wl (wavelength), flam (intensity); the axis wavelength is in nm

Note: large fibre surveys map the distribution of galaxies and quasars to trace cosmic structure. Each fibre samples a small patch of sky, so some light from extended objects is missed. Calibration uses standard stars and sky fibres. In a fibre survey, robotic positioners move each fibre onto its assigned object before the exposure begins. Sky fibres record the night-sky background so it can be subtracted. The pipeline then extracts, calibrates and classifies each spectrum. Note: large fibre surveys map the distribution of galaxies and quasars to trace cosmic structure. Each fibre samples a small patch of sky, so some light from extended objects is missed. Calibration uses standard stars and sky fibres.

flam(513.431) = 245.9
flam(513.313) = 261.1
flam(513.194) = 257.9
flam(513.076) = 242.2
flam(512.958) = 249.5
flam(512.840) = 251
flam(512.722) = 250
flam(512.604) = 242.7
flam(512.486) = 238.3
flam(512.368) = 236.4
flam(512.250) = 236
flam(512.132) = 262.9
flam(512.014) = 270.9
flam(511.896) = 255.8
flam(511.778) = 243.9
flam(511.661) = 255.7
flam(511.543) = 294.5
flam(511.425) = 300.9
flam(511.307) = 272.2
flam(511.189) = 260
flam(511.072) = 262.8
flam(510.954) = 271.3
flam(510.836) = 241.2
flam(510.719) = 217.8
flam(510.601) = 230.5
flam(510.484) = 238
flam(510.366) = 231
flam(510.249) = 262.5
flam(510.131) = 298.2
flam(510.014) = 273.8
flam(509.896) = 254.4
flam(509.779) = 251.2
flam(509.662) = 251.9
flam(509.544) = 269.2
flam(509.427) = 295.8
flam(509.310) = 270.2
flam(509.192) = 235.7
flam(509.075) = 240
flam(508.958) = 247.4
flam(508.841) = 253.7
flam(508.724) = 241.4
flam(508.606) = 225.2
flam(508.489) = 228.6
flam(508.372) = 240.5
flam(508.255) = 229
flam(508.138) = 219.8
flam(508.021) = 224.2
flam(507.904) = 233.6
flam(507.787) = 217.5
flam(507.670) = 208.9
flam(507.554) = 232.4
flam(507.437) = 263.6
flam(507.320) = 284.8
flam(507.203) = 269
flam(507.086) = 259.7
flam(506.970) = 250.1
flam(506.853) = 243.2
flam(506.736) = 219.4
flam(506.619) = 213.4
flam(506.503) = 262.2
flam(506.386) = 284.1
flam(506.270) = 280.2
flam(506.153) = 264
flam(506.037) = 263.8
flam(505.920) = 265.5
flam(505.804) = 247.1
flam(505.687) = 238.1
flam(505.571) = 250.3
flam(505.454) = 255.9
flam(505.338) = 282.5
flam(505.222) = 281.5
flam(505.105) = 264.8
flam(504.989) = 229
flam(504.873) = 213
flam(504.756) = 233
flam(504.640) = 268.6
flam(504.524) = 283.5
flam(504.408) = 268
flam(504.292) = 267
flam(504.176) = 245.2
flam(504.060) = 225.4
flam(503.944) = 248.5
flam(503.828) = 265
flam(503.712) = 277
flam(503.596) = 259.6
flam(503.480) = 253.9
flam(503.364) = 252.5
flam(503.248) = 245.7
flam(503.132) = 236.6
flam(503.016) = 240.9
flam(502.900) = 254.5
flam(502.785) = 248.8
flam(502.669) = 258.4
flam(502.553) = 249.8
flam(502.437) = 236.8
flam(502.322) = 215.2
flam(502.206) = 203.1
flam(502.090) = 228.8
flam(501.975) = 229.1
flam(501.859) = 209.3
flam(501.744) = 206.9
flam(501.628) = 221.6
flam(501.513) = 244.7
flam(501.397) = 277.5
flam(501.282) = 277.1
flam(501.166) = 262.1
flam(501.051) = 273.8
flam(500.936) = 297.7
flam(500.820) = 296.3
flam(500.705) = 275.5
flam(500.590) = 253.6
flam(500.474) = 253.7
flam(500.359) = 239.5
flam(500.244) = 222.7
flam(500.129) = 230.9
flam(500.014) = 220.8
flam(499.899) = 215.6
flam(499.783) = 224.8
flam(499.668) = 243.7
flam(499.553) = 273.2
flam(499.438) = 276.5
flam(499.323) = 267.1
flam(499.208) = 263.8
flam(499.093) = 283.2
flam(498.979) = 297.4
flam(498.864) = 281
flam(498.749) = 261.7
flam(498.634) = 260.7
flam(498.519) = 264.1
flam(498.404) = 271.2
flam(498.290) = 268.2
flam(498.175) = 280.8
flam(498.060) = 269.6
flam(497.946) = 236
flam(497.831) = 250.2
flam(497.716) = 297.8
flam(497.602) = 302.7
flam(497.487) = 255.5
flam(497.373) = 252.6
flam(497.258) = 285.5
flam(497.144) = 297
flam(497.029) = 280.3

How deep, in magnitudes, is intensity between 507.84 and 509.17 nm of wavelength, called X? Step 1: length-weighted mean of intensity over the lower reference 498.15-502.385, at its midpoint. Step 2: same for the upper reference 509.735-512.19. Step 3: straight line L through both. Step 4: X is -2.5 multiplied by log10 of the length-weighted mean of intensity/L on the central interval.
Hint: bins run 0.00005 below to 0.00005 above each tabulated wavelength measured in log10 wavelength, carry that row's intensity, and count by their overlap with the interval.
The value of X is 0.10 mag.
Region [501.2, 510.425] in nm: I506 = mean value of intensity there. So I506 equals 249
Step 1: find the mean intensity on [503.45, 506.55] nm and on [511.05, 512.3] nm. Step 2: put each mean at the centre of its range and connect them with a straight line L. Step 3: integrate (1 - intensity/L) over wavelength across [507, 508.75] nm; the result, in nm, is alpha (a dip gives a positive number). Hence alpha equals 0.15 nm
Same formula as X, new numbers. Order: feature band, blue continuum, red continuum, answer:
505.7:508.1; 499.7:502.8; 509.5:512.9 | 0.01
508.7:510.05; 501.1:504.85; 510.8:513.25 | -0.01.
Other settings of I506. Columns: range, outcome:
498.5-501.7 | 259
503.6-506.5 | 259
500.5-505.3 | 251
